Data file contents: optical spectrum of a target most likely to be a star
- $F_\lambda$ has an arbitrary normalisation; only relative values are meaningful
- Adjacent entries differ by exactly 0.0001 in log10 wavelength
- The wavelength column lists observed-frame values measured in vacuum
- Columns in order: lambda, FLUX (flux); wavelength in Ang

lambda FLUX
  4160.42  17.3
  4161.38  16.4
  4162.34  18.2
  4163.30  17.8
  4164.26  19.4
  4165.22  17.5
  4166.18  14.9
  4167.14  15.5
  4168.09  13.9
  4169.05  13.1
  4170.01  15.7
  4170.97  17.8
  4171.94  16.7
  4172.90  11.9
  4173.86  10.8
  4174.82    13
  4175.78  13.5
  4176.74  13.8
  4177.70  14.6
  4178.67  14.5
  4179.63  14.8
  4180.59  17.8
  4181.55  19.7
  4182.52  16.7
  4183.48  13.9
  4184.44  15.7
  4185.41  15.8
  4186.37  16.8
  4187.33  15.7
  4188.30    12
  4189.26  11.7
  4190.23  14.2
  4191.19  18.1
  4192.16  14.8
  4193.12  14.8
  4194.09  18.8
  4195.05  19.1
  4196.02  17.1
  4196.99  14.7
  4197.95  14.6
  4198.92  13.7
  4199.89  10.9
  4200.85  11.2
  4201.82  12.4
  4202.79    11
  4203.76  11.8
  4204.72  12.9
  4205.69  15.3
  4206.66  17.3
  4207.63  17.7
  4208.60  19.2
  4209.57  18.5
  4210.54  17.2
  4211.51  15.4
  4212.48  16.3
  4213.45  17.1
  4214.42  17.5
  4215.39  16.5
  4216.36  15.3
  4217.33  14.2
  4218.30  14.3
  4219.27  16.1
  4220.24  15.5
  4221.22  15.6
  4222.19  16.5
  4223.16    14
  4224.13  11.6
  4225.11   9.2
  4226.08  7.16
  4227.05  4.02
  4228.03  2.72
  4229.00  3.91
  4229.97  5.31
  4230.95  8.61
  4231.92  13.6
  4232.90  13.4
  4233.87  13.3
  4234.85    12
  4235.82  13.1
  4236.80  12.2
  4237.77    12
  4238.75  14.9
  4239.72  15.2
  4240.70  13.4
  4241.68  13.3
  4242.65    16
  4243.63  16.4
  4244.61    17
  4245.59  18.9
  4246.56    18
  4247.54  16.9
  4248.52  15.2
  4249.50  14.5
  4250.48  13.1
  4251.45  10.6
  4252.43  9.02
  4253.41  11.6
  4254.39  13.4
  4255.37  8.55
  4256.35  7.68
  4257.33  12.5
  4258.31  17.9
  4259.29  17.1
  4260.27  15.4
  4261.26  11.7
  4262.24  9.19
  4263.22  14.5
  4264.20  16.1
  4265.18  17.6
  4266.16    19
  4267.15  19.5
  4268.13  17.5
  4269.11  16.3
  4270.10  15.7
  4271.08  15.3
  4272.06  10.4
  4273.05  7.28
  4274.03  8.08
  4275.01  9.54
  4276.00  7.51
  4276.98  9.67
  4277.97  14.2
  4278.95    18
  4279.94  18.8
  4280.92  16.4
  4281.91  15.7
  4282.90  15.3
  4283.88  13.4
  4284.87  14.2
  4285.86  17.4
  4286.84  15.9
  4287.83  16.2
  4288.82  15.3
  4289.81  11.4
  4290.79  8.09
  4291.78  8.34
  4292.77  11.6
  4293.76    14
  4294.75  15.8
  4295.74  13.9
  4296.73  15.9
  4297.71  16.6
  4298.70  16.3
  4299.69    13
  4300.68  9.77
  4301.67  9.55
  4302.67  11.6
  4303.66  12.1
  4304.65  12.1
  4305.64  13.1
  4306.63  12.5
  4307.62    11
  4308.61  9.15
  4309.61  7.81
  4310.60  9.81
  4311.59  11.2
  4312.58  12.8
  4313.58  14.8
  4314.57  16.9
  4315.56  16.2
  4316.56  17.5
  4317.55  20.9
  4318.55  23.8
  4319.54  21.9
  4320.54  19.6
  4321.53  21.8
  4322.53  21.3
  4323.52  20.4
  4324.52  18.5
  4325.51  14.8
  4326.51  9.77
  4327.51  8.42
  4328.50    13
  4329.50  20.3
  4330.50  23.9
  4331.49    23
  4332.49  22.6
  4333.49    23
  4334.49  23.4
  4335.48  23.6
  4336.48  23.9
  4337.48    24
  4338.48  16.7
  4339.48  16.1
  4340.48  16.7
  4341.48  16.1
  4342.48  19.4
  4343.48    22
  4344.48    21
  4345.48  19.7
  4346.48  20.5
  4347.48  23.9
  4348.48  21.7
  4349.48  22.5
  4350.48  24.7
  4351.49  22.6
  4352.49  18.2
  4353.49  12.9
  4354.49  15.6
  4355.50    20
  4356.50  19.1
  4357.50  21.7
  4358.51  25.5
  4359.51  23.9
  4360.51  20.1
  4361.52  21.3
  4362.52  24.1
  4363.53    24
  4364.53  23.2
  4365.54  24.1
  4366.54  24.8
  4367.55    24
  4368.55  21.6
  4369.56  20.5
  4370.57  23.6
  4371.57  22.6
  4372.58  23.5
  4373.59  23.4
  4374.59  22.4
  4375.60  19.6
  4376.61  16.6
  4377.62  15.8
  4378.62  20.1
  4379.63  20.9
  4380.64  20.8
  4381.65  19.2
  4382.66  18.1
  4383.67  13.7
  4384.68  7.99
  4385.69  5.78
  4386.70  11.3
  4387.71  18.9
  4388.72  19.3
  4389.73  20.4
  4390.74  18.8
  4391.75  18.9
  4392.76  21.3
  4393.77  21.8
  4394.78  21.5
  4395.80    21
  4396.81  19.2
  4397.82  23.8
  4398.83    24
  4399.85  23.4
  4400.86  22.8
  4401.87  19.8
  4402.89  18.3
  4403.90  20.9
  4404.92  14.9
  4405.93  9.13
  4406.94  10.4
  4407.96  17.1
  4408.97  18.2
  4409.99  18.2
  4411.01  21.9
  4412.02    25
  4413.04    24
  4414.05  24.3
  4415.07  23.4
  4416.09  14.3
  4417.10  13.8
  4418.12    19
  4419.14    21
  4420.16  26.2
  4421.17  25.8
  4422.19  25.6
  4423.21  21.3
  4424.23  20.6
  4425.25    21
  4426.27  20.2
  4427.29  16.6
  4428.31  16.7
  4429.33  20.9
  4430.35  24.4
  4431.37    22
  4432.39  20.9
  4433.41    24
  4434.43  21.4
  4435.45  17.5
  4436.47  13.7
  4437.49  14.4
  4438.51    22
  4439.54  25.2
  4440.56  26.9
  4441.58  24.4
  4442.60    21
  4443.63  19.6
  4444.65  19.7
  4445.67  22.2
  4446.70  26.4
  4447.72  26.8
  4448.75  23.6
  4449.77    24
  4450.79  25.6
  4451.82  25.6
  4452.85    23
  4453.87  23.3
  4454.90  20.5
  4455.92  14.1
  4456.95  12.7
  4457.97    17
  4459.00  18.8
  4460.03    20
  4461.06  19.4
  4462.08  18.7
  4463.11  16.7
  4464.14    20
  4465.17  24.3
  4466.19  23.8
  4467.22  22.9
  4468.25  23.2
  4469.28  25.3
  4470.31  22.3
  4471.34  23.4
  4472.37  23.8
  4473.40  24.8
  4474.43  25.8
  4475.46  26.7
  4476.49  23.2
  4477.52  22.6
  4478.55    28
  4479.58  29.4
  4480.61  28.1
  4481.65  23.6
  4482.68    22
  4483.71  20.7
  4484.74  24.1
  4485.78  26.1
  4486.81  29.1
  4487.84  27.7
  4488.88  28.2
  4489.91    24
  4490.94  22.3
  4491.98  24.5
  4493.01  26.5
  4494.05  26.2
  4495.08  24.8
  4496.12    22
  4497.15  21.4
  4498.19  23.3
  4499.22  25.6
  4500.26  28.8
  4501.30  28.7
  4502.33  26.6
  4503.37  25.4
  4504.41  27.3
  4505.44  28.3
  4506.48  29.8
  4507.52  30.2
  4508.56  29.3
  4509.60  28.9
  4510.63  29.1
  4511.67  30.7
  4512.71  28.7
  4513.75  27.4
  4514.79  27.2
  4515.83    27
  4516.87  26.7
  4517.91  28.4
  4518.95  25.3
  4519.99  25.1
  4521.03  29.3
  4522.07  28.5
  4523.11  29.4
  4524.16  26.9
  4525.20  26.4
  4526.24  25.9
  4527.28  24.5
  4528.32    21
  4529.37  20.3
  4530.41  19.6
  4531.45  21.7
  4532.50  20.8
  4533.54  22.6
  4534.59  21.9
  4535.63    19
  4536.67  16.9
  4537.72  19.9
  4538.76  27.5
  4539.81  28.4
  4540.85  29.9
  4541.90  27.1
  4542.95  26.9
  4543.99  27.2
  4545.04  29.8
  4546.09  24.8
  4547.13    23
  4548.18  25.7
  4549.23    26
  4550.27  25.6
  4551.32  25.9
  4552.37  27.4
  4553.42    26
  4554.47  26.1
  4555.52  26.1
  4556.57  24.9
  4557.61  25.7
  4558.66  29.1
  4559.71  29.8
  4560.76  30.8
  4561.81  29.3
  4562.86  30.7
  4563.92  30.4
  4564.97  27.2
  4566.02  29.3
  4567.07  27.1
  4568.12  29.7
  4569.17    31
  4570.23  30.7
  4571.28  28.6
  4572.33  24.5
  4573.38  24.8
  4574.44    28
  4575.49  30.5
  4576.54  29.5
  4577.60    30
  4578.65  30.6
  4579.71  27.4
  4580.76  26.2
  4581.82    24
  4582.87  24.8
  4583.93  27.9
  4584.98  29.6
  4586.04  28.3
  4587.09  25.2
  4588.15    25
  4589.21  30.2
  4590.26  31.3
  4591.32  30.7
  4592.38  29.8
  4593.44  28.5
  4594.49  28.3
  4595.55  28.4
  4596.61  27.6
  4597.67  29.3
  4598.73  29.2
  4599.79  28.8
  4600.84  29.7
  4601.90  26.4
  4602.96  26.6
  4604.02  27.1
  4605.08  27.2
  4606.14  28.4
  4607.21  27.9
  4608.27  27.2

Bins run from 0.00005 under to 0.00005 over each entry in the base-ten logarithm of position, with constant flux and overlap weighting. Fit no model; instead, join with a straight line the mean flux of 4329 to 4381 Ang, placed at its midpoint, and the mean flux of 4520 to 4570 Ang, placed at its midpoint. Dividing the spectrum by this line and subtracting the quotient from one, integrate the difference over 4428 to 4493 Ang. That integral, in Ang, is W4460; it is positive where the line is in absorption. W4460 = 3.51 Ang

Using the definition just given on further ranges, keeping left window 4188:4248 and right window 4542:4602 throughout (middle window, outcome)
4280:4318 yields 7.90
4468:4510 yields -1.76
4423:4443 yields 1.50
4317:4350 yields -2.56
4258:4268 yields -0.05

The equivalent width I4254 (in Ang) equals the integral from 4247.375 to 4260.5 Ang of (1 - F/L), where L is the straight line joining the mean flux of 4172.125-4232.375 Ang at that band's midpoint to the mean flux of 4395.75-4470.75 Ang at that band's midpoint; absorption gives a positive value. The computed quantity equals 2.2 Ang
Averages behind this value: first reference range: 14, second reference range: 20.8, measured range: 13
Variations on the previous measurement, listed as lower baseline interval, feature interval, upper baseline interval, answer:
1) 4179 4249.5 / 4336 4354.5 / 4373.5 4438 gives -2.4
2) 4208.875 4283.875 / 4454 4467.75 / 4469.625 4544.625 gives 2.5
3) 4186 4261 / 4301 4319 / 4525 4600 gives 3.9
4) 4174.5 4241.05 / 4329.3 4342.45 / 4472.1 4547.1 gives -1.4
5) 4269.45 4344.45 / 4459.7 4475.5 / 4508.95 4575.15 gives 0.3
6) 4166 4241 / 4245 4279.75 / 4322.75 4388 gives 5.4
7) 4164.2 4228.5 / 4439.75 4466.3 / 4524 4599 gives 1.9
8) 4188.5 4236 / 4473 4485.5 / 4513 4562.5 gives -0.8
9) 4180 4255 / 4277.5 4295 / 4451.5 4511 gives 2.4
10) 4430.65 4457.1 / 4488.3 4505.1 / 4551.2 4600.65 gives -0.7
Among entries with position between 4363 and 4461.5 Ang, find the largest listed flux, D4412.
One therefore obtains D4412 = 26.9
